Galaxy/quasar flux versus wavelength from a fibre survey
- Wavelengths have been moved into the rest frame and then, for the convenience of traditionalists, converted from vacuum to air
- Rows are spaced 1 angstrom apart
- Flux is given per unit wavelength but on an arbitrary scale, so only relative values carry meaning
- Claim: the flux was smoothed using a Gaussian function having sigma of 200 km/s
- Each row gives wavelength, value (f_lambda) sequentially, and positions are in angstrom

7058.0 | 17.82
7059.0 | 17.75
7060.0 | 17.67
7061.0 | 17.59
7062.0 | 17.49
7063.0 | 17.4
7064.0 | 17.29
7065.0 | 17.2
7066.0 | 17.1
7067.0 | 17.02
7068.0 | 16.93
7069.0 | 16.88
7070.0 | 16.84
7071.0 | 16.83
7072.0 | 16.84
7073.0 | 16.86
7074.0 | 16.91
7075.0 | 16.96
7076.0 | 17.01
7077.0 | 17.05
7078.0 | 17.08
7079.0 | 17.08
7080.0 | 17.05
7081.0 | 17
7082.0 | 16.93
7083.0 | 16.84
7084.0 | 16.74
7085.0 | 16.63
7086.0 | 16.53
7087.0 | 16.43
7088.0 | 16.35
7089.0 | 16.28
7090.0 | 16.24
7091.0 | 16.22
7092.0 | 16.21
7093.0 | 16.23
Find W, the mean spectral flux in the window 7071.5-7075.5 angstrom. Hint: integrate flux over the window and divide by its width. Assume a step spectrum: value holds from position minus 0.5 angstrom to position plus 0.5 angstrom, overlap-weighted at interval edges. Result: 16.9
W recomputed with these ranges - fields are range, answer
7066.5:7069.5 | 16.9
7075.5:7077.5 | 17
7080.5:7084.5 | 16.9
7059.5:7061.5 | 17.6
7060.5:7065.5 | 17.4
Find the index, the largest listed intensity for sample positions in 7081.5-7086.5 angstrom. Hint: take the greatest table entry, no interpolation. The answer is 16.93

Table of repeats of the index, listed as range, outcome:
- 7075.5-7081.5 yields 17.08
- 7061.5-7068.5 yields 17.49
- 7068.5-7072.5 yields 16.88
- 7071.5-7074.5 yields 16.91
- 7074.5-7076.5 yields 17.01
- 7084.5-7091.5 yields 16.63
